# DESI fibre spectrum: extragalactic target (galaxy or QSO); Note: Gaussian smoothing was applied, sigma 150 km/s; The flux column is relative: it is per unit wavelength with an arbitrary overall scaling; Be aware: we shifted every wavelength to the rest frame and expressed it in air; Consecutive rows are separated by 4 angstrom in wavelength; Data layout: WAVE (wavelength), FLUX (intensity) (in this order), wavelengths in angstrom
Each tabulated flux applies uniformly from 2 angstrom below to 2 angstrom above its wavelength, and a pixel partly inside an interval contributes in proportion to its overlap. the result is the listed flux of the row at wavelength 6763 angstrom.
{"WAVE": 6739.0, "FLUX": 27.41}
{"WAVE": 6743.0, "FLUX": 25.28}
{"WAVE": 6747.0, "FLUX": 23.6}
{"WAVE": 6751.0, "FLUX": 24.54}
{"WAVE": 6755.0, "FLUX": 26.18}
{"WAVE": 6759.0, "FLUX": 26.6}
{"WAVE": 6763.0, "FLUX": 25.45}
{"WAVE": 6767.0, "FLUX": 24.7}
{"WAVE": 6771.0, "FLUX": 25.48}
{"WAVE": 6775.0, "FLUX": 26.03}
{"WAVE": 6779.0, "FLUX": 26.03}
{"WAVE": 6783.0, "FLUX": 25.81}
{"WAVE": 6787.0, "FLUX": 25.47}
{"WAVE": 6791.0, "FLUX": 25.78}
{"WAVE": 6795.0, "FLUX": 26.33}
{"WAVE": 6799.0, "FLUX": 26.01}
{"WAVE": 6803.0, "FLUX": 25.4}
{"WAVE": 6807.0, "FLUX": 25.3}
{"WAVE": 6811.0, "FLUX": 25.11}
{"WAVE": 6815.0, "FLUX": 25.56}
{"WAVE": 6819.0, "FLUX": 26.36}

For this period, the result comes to 25.45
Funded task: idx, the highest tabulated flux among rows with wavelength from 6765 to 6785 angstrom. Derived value 26.03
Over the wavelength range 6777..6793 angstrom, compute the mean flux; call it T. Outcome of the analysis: 25.8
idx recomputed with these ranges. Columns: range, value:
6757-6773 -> 26.6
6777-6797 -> 26.33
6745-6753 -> 24.54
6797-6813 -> 26.01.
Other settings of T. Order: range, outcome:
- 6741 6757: 24.9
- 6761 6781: 25.5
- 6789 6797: 26.1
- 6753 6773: 25.7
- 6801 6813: 25.3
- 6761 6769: 25.1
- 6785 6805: 25.8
